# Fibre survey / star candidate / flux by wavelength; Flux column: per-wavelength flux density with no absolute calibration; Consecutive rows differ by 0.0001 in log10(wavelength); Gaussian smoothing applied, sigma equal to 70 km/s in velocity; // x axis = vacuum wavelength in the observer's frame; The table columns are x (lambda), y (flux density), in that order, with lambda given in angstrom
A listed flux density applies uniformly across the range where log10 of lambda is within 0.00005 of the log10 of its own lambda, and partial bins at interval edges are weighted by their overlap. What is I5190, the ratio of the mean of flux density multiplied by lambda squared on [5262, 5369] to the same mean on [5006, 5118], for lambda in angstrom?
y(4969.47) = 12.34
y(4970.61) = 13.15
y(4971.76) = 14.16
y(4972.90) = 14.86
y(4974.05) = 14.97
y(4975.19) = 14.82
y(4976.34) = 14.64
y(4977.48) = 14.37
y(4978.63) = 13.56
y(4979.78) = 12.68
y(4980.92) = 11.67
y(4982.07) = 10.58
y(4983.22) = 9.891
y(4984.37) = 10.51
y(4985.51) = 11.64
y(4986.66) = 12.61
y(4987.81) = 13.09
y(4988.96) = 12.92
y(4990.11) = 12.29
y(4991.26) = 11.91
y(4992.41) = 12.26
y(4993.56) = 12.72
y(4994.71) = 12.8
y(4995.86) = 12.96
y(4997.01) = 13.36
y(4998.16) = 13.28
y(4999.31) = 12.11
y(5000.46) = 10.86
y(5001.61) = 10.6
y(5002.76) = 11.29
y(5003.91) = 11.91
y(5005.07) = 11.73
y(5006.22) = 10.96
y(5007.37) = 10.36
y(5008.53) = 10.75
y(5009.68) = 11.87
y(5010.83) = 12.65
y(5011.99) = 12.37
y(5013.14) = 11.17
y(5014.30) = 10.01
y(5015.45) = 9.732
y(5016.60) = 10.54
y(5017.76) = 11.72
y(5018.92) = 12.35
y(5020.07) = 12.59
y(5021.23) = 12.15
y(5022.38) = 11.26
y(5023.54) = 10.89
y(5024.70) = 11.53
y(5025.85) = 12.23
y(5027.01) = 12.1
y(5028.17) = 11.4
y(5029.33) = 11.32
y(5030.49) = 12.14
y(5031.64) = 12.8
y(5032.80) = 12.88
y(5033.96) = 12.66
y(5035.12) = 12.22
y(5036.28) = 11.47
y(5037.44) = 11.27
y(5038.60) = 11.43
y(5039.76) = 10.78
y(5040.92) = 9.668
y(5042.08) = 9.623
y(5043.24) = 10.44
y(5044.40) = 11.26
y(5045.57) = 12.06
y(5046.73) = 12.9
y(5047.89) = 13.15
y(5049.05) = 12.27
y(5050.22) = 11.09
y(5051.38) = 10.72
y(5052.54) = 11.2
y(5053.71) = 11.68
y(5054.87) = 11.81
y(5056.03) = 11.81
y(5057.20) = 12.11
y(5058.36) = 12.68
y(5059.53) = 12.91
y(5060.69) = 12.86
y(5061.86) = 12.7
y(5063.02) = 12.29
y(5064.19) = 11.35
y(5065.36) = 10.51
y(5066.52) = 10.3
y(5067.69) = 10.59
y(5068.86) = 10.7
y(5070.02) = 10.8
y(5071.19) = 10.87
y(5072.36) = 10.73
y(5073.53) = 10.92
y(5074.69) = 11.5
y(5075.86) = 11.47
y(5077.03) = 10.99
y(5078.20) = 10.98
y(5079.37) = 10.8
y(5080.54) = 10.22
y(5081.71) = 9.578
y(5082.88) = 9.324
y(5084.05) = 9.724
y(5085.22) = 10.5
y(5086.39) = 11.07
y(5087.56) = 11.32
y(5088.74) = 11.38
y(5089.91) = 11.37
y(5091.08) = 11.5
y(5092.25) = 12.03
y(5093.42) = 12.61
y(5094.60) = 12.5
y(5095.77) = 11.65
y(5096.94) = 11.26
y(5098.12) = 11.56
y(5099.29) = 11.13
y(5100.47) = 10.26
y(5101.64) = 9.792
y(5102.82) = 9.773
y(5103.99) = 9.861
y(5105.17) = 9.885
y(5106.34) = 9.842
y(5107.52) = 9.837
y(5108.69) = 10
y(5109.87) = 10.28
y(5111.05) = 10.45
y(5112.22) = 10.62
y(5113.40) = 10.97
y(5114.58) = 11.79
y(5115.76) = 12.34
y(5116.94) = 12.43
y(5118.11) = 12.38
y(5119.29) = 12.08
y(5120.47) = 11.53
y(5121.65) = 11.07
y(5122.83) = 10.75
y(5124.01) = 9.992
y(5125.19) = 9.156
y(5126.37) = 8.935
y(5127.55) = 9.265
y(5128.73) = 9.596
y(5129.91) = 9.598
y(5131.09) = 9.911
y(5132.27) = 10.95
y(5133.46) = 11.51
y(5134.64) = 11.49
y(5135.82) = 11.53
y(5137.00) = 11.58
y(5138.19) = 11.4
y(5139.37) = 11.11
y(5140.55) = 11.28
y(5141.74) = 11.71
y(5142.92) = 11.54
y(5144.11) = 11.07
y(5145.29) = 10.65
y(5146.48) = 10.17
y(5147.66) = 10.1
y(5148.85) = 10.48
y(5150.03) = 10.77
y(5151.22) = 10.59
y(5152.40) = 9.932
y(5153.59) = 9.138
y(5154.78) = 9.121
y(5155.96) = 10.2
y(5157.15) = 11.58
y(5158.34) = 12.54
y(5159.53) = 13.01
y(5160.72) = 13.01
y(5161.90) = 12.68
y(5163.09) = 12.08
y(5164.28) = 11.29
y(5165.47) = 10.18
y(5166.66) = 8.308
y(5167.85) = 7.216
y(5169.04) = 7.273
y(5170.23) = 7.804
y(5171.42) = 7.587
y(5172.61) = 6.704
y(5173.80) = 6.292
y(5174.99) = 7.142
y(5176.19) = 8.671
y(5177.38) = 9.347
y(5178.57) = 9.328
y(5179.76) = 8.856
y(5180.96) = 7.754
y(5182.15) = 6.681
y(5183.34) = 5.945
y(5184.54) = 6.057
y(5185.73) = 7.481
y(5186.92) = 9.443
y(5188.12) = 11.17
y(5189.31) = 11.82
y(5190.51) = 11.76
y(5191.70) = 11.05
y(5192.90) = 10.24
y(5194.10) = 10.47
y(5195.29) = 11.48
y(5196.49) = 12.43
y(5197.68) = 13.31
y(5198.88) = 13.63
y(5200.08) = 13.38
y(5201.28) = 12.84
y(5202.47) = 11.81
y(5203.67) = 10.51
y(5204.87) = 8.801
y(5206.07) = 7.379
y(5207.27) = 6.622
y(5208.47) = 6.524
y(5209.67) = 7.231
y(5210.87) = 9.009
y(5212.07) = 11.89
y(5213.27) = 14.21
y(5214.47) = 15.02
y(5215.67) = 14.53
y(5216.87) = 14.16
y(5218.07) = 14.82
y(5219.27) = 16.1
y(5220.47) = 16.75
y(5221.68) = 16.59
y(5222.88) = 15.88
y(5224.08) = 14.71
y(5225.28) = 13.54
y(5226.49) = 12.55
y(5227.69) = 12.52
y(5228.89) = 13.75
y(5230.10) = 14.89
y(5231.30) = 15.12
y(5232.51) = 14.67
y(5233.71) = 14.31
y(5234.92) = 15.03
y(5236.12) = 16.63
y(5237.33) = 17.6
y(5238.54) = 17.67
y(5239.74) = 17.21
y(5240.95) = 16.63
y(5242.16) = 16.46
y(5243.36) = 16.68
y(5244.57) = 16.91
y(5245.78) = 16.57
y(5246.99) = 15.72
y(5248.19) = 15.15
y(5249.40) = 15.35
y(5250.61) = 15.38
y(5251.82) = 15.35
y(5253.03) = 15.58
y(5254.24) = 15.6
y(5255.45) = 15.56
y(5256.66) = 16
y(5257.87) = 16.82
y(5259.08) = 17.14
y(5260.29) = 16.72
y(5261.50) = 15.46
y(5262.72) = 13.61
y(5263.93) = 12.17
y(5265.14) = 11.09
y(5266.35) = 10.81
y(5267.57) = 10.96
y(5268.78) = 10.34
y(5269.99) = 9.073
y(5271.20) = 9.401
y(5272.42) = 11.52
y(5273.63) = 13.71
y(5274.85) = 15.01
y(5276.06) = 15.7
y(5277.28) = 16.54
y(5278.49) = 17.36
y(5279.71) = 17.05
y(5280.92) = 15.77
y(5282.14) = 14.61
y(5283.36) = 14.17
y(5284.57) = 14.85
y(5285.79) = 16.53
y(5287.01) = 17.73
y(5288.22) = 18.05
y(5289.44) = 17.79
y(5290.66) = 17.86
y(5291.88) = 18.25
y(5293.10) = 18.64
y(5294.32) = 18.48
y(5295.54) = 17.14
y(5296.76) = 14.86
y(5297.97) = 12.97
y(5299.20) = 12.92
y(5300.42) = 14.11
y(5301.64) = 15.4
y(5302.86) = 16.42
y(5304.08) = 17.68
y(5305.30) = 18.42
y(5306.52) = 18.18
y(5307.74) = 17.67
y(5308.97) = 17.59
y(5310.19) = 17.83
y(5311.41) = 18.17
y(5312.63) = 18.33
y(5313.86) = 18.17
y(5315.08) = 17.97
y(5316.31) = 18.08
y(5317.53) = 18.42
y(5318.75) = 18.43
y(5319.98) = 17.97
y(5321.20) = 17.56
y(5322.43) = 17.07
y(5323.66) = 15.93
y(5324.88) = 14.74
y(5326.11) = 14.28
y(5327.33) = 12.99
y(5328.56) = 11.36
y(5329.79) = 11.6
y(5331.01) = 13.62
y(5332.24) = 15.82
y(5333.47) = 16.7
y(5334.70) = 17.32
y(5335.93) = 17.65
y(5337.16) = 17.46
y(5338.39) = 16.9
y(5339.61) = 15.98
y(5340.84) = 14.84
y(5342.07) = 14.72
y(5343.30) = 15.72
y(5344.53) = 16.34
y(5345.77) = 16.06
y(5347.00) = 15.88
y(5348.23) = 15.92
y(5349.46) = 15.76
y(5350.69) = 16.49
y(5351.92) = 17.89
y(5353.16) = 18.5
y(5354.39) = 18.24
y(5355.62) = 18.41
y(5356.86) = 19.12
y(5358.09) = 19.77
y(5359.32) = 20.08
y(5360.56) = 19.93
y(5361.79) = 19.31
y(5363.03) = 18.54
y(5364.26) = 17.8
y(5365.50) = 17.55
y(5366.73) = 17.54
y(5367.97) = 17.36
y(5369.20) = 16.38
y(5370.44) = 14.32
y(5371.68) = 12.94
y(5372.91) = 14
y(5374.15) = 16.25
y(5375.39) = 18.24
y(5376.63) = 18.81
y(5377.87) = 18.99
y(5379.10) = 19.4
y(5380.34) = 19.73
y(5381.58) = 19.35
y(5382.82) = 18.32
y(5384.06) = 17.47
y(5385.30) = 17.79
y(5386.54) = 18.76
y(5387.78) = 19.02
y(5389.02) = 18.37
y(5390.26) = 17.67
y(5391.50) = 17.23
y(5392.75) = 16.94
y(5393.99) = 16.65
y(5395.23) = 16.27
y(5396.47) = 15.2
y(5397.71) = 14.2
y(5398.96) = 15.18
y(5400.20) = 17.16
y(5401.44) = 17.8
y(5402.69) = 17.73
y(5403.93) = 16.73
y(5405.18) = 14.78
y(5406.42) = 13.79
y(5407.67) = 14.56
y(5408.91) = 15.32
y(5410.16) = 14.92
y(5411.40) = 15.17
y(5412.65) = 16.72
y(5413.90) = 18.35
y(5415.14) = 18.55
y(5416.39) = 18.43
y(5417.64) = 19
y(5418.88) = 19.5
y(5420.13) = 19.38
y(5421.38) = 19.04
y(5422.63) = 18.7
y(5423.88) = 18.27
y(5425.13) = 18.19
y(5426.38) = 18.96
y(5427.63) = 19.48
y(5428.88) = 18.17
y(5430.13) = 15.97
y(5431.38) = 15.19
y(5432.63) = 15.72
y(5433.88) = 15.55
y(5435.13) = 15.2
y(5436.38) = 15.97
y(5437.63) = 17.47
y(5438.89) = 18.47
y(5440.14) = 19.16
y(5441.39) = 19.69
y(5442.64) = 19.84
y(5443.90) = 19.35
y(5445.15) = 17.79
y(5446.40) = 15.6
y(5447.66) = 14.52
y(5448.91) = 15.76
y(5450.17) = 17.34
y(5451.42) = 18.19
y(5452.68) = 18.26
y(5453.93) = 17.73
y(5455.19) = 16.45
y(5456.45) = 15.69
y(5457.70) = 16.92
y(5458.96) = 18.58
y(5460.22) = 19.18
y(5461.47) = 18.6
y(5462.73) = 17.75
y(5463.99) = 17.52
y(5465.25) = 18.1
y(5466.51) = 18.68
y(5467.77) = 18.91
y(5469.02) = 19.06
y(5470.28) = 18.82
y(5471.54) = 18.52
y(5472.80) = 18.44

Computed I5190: 1.6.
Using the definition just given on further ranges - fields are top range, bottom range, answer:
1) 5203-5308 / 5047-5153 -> 1.42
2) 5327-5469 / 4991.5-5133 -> 1.73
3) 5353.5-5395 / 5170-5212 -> 2.04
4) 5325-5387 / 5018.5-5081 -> 1.64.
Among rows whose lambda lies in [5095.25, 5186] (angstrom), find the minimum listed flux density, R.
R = 5.945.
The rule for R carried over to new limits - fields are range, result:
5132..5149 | 10.1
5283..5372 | 11.36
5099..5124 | 9.773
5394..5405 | 14.2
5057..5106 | 9.324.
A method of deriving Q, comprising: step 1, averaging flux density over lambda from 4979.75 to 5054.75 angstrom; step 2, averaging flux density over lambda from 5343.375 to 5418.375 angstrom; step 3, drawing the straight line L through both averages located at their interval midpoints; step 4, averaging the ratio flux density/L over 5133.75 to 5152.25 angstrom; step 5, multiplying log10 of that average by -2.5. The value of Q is 0.23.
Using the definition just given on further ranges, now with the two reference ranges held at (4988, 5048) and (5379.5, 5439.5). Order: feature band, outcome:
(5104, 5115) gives 0.25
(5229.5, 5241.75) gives -0.08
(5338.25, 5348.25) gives 0.04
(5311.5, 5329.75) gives -0.03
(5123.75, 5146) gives 0.25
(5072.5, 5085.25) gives 0.19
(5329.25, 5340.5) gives 0.02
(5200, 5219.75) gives 0.26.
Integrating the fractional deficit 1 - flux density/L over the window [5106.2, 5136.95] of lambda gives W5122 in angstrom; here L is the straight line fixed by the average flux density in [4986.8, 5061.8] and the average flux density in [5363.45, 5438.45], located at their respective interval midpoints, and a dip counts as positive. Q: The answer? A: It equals 5.69 angstrom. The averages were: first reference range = 11.8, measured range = 10.7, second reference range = 17.1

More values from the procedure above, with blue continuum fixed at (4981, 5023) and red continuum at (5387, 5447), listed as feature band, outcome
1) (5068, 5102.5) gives 5.0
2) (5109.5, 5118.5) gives 1.2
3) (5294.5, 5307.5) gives -0.2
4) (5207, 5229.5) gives 2.4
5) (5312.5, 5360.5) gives -1.4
